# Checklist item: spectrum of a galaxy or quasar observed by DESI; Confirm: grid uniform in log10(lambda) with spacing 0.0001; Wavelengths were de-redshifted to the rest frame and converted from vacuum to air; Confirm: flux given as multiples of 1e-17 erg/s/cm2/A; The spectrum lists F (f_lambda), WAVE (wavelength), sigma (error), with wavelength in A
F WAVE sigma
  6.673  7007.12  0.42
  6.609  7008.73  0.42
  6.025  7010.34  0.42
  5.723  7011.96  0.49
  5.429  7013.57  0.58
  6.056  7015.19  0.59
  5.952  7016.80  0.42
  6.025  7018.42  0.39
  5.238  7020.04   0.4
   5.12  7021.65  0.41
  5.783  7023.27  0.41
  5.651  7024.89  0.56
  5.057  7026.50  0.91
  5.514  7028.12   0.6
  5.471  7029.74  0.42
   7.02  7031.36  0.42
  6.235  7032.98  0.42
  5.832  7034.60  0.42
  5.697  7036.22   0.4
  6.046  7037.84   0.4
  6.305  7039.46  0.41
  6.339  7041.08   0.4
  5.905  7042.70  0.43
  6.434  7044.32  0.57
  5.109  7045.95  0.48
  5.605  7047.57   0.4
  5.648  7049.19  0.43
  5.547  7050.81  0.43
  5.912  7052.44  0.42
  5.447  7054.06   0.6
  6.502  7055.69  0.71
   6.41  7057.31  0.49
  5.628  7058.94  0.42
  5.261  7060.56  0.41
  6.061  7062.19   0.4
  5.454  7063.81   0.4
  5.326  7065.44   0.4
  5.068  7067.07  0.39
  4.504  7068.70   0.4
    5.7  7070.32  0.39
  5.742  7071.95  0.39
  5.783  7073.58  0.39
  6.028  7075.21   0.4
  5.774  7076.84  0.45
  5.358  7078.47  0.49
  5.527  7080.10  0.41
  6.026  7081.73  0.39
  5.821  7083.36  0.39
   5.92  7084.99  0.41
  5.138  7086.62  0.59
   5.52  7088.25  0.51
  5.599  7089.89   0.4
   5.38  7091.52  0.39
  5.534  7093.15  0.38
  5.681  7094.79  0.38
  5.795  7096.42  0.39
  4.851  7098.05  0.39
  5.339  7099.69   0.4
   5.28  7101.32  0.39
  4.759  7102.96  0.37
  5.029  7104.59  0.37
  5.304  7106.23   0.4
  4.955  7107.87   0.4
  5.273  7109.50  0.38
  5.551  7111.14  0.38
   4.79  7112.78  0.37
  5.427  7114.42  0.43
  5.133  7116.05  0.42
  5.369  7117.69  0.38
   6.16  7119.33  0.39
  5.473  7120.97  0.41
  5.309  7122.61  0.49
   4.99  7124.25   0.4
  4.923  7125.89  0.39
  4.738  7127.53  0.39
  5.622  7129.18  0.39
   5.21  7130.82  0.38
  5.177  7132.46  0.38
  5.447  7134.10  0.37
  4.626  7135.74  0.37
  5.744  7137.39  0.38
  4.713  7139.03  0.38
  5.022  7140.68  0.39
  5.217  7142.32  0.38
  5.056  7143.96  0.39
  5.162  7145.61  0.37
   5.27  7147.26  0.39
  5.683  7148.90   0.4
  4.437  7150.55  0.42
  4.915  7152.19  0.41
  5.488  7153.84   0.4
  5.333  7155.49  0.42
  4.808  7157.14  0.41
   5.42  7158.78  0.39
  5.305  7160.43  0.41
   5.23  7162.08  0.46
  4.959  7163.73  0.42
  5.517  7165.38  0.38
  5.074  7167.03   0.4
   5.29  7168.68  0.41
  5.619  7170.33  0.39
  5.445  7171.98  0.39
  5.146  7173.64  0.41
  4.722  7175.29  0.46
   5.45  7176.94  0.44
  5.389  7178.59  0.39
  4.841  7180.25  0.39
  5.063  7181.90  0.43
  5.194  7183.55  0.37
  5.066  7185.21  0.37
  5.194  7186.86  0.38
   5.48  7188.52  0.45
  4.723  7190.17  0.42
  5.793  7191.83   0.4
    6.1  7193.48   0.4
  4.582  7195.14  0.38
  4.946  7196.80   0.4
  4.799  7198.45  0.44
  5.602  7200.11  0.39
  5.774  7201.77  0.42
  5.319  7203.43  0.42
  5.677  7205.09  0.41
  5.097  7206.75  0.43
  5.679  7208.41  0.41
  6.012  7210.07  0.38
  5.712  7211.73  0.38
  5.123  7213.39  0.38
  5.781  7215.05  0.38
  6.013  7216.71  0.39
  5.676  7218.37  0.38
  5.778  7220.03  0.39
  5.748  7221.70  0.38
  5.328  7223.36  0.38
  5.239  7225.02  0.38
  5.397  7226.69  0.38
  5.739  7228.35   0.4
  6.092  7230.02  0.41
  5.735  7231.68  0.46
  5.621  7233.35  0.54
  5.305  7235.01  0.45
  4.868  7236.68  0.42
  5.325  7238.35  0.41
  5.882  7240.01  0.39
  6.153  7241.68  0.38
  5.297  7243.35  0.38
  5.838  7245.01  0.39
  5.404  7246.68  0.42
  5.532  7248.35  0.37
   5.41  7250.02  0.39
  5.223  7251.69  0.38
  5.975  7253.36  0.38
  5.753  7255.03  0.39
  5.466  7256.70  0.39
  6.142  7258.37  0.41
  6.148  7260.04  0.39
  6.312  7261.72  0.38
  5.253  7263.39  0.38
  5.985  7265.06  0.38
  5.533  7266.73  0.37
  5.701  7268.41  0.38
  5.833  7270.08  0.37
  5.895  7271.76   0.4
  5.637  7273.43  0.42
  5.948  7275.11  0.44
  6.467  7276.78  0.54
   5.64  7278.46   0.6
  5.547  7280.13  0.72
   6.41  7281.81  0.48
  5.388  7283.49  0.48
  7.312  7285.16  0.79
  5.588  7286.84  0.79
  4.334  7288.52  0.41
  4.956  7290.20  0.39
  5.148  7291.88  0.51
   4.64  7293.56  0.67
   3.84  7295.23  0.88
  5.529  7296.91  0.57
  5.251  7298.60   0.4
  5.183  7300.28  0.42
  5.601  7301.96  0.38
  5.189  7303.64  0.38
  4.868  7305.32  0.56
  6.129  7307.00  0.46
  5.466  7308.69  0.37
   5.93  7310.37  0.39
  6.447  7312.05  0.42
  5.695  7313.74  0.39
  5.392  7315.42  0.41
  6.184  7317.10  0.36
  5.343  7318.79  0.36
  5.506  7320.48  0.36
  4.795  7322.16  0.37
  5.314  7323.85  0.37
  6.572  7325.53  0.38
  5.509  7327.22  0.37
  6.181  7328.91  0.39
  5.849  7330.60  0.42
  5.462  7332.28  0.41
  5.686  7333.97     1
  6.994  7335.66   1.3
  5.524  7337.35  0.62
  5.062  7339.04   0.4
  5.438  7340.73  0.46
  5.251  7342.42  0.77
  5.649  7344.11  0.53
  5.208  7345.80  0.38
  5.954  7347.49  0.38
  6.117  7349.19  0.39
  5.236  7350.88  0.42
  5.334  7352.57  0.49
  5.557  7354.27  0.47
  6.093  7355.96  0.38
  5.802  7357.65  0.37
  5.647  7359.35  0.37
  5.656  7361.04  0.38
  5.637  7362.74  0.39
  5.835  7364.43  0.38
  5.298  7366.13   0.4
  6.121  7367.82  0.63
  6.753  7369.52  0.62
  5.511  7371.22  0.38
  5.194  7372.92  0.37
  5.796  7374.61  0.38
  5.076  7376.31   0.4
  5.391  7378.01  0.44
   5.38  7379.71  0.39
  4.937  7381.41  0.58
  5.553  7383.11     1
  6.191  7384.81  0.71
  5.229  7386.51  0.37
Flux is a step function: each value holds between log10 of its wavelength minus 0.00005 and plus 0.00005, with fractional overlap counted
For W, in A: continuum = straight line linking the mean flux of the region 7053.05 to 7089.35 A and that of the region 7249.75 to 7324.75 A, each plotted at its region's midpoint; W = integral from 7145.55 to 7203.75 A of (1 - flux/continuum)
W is 4.0 A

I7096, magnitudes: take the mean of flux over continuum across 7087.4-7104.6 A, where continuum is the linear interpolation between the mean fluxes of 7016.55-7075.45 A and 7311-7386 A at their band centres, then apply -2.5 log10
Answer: 0.07 mag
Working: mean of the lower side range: 5.73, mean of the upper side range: 5.66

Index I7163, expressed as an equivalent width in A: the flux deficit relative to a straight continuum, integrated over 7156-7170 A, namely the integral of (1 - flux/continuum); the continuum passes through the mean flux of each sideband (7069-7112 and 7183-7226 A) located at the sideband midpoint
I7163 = 0.6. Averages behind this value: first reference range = 5.47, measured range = 5.22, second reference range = 5.44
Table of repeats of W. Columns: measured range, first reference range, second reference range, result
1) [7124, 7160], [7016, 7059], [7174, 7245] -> 2.9 A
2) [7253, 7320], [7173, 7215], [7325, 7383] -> -1.4 A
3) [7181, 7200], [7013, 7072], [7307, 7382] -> 1.7 A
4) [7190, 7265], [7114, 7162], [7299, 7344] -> -2.2 A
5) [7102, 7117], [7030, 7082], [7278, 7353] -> 1.6 A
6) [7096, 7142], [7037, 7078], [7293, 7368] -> 4.0 A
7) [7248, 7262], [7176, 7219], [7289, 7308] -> -1.4 A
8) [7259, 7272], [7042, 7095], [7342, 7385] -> -0.5 A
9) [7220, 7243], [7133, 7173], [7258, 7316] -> -0.6 A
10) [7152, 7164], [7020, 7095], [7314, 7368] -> 1.0 A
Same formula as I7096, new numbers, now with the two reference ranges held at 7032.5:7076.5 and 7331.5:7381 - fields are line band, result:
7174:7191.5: 0.11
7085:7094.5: 0.05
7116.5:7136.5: 0.09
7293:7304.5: 0.12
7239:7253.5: 0.01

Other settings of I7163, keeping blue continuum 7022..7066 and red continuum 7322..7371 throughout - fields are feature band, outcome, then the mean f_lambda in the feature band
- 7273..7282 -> -0.28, 5.92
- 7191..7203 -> 0.83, 5.37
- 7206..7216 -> 0.32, 5.58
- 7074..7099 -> 0.88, 5.6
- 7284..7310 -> 2.05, 5.28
